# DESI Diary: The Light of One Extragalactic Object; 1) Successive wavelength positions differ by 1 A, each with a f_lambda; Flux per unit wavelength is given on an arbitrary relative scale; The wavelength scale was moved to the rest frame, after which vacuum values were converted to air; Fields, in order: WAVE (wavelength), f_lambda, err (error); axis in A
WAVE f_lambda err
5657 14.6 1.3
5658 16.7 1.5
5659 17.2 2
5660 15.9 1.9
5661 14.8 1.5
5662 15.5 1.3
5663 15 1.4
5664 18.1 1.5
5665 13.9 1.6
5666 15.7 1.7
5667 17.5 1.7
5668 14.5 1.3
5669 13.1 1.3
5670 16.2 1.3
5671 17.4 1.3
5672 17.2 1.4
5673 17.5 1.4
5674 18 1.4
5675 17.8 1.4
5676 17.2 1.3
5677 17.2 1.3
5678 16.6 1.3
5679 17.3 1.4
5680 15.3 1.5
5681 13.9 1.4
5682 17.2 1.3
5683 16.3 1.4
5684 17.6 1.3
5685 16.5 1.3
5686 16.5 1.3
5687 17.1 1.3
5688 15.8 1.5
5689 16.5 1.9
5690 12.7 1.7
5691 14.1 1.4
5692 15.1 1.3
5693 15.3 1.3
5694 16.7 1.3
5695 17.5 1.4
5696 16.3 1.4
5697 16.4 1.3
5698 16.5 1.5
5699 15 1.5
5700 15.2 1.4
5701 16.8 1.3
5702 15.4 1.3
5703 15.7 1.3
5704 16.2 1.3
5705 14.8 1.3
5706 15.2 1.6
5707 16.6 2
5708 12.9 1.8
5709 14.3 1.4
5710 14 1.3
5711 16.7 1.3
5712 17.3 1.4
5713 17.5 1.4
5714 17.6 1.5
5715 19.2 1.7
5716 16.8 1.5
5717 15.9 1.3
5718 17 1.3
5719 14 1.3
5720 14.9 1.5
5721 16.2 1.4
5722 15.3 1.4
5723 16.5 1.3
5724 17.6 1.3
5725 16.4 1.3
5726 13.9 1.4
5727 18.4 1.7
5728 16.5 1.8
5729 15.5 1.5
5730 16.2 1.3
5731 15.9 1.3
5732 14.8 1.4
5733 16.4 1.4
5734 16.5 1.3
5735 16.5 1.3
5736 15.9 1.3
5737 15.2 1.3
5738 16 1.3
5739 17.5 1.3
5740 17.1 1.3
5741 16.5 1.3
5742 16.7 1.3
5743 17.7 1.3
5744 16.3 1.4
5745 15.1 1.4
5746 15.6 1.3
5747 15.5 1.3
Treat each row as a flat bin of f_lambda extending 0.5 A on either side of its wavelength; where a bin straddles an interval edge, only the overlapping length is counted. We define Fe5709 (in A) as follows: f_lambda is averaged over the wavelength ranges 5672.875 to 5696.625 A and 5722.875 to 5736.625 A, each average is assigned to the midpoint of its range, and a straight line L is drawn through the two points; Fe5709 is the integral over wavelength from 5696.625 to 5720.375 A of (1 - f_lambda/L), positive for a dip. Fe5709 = 0.5 A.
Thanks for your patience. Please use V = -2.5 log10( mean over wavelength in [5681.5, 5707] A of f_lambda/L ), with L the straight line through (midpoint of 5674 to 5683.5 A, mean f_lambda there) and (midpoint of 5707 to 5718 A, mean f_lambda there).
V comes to 0.03 mag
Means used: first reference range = 16.6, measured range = 15.9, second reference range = 16.3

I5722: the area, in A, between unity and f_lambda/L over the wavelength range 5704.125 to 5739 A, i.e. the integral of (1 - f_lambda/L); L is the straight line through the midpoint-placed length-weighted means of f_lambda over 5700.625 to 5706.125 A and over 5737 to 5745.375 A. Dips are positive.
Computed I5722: 0.15 A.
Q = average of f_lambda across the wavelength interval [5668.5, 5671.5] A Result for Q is 15.6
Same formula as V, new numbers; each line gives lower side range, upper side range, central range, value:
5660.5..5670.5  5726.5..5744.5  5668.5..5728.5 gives -0.02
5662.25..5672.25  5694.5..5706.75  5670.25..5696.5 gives -0.04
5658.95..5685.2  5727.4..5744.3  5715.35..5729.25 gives 0.01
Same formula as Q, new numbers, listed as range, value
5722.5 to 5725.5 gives 16.8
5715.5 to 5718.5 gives 16.6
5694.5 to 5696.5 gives 16.9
